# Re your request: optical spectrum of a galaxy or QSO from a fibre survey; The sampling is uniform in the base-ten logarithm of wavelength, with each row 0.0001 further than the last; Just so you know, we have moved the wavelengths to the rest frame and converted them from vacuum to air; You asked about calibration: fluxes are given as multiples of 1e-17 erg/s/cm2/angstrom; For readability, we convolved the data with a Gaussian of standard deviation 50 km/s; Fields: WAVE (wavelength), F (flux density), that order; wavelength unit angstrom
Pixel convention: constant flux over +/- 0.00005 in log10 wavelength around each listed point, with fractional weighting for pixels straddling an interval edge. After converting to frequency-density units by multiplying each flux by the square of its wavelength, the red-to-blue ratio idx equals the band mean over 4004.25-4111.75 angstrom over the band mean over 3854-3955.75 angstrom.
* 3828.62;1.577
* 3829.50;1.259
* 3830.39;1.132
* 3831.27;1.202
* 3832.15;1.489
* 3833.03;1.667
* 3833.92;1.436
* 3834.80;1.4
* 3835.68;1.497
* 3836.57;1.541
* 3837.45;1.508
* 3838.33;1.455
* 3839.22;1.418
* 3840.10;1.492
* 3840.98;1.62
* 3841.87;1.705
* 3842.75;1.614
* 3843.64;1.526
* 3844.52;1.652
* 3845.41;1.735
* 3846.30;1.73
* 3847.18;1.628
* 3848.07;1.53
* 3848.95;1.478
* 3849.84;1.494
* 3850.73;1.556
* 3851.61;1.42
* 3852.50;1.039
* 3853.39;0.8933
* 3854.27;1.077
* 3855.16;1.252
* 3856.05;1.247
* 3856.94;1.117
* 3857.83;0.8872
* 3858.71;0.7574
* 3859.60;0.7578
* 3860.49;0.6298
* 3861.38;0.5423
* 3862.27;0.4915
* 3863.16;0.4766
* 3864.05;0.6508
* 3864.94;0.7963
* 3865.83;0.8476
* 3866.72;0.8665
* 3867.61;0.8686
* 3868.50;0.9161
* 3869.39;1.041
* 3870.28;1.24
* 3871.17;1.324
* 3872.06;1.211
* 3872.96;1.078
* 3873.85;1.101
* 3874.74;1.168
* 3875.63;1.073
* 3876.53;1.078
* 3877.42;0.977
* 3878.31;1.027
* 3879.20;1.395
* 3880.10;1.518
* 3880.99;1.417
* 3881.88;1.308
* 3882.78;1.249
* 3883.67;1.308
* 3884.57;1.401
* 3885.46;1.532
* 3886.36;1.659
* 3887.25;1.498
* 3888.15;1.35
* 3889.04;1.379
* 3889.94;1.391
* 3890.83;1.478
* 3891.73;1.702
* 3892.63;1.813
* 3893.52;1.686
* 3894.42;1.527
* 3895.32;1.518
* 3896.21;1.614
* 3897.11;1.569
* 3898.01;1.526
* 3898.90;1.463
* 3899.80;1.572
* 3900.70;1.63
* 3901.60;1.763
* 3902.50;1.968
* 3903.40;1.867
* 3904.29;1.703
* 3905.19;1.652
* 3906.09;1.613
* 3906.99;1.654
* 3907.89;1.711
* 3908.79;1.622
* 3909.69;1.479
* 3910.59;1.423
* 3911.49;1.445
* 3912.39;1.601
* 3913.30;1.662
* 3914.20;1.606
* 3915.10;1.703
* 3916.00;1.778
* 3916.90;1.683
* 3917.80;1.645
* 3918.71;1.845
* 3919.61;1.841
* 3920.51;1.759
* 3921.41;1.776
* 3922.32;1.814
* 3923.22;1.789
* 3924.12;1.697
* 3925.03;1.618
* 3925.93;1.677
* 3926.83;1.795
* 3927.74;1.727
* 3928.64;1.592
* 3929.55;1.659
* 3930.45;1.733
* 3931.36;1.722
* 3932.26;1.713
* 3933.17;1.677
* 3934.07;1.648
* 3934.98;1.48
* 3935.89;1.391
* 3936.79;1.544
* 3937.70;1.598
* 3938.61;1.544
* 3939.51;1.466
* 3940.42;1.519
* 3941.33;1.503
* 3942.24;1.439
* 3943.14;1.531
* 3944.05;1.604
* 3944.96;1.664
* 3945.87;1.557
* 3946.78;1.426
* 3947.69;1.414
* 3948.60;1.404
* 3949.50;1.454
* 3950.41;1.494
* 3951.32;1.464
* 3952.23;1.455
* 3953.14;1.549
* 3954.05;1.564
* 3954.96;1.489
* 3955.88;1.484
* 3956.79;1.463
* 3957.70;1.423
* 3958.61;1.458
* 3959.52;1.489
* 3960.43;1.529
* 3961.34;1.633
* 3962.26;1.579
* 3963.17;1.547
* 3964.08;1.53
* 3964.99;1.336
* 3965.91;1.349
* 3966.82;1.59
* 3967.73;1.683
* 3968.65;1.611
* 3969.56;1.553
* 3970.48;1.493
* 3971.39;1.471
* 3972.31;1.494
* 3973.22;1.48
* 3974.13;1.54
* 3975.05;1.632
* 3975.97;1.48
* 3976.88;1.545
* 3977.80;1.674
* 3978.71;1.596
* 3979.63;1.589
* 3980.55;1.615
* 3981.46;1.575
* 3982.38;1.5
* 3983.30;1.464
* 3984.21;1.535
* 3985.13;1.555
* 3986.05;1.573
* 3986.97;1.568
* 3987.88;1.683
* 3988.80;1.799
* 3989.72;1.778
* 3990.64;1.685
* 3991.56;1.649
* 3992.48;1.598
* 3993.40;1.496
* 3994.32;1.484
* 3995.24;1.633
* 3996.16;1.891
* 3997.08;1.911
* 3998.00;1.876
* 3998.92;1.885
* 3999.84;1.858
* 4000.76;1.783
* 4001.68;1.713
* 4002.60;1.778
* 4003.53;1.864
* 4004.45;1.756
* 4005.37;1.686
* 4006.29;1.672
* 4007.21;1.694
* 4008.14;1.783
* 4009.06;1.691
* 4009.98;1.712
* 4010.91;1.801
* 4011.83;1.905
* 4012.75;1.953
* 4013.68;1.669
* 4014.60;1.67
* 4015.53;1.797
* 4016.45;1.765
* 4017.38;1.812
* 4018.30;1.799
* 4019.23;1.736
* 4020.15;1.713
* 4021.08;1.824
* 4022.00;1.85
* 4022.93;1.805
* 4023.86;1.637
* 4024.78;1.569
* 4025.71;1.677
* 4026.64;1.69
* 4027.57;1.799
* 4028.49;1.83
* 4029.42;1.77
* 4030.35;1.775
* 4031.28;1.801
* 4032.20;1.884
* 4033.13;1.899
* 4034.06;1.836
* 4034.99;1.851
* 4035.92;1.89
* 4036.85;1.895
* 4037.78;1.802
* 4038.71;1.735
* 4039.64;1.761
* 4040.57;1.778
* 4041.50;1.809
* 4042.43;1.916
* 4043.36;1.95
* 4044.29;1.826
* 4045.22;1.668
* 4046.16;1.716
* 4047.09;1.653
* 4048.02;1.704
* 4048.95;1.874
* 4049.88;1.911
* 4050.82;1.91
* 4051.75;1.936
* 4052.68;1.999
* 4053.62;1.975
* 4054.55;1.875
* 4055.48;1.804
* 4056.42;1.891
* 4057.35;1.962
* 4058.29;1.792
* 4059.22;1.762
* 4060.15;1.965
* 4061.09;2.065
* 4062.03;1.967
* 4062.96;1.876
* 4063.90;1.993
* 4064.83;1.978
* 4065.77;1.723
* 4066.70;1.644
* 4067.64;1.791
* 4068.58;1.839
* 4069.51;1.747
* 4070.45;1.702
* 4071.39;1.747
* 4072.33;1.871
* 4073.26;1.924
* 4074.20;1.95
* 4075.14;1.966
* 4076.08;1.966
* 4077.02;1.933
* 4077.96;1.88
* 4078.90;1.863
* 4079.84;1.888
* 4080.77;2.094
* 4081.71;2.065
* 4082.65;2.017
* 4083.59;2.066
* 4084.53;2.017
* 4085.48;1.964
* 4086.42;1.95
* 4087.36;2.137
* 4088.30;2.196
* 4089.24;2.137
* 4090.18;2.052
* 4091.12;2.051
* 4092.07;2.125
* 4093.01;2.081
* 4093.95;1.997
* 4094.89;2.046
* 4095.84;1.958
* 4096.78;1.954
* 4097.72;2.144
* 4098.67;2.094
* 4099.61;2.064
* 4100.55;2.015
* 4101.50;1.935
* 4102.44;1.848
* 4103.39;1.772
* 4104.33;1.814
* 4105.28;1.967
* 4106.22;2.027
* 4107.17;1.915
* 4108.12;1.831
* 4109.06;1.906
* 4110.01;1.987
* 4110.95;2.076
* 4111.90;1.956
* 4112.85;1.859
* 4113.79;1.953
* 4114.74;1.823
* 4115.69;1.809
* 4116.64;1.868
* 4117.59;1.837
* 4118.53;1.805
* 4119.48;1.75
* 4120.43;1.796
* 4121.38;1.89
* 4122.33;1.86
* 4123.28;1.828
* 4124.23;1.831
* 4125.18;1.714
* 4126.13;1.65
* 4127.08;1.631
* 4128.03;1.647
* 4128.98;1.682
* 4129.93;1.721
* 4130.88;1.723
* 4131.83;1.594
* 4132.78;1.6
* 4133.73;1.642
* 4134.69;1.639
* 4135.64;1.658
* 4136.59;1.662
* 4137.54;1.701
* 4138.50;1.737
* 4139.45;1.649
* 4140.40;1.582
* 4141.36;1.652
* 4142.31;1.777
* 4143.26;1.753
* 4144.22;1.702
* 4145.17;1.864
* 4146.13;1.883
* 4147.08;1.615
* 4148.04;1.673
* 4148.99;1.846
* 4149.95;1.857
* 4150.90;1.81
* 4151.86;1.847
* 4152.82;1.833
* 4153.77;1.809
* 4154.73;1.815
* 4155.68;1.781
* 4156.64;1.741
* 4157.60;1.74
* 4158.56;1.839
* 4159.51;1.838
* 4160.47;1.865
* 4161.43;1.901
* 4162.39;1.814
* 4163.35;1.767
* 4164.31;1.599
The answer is 1.41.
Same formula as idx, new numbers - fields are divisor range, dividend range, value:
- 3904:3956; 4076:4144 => 1.28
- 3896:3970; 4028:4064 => 1.23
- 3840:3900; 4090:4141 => 1.64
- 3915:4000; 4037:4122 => 1.27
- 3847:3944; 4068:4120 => 1.52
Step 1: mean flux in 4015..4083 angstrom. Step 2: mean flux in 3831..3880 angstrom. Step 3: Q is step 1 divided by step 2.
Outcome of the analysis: 1.52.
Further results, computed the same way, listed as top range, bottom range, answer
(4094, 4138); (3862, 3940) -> 1.25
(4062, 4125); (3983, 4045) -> 1.10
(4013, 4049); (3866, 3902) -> 1.32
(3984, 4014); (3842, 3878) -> 1.54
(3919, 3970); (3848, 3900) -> 1.30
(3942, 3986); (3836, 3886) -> 1.26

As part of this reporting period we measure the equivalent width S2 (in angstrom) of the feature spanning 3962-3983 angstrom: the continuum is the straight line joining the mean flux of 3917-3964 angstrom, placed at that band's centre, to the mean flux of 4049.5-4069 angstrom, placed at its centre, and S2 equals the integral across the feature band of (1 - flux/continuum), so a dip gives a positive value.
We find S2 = 1.59 angstrom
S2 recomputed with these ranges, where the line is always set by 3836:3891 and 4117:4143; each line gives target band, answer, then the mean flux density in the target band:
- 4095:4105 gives -1.8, 1.96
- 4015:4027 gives -1.8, 1.74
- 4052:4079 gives -4.7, 1.88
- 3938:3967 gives -2.2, 1.5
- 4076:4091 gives -3.5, 2.02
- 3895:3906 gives -3.0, 1.66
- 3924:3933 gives -2.3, 1.69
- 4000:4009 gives -1.6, 1.75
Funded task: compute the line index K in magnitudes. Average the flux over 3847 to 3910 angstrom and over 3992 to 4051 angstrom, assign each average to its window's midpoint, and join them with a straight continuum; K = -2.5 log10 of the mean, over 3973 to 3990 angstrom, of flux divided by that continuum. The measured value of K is 0.04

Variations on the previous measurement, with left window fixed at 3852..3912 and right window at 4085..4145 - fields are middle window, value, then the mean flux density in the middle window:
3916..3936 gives -0.22 mag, 1.7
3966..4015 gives -0.07 mag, 1.66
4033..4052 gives -0.09 mag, 1.82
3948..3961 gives -0.01 mag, 1.48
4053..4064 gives -0.11 mag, 1.91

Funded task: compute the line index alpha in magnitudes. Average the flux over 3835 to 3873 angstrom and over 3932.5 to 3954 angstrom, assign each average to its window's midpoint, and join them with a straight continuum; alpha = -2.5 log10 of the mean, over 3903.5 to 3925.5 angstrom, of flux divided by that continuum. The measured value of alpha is -0.18 mag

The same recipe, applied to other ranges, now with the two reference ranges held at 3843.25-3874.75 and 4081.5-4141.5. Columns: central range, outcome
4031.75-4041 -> -0.12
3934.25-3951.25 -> -0.11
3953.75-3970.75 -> -0.07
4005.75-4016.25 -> -0.12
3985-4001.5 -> -0.13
